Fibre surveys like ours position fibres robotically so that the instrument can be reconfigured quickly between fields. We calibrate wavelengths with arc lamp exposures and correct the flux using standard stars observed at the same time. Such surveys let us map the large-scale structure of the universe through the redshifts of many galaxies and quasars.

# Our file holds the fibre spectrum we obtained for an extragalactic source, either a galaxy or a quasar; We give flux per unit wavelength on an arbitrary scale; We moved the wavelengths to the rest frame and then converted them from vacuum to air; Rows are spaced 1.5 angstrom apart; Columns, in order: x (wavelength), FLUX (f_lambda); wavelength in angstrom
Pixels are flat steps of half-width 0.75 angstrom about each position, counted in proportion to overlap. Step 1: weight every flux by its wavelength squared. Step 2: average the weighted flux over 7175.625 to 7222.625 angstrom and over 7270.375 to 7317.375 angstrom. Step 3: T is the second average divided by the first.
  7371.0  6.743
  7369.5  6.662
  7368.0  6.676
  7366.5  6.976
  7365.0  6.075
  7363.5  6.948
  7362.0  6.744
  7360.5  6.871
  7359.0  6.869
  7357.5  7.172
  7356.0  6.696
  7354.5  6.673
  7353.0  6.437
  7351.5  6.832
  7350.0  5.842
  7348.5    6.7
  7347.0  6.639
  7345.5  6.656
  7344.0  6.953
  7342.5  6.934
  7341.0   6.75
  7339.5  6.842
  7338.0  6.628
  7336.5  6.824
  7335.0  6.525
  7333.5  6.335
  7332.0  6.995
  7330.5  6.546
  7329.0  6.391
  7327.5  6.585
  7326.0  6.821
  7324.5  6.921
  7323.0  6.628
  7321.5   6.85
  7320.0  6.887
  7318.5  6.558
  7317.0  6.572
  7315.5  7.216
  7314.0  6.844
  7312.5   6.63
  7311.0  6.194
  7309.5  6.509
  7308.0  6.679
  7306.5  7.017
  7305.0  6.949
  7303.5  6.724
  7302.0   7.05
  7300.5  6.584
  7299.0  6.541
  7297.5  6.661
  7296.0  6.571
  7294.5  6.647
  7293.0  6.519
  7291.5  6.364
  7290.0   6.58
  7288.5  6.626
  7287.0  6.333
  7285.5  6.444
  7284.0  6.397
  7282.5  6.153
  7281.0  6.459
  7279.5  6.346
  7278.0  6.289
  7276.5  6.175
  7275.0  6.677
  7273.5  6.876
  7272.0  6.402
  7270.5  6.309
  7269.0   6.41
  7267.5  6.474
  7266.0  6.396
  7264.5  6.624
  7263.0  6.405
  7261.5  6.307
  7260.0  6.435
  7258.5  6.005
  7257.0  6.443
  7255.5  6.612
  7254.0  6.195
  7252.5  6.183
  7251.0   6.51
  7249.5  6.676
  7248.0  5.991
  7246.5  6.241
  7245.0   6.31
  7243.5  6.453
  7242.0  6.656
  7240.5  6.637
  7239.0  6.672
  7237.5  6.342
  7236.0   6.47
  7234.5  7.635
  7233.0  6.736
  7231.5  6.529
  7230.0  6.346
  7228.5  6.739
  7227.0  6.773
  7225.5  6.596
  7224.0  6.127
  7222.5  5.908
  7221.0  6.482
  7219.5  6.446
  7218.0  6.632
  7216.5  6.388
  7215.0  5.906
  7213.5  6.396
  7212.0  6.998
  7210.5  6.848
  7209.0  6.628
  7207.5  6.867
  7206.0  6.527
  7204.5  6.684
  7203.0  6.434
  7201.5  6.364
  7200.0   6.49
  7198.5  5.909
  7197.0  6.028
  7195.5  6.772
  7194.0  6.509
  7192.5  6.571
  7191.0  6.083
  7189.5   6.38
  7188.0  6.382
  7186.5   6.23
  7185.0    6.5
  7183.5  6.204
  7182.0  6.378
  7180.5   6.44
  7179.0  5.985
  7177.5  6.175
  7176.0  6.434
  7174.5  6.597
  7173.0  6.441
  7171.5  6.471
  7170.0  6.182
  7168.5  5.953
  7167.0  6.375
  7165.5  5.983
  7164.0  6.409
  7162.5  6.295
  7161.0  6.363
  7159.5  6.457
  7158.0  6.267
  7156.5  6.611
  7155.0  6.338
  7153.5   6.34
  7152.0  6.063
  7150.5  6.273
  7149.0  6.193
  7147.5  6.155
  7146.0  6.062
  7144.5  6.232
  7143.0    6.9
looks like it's 1.05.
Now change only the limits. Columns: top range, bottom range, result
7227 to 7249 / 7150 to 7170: 1.07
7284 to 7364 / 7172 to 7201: 1.09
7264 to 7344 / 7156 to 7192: 1.09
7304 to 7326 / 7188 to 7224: 1.08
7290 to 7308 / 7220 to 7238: 1.04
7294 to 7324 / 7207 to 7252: 1.05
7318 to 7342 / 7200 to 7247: 1.05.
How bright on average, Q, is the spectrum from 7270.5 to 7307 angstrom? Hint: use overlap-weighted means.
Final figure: 6.55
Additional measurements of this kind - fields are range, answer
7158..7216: 6.38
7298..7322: 6.74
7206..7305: 6.5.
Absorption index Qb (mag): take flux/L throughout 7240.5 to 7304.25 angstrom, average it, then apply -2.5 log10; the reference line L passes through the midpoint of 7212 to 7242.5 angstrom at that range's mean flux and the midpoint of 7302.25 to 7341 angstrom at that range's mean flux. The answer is 0.03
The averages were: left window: 6.53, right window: 6.71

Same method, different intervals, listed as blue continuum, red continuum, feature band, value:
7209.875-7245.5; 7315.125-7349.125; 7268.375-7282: 0.032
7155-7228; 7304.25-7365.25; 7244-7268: 0.029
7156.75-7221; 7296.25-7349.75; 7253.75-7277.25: 0.025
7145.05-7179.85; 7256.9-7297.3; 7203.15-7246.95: -0.031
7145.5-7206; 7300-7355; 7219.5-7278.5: 0.007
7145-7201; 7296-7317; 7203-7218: -0.026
